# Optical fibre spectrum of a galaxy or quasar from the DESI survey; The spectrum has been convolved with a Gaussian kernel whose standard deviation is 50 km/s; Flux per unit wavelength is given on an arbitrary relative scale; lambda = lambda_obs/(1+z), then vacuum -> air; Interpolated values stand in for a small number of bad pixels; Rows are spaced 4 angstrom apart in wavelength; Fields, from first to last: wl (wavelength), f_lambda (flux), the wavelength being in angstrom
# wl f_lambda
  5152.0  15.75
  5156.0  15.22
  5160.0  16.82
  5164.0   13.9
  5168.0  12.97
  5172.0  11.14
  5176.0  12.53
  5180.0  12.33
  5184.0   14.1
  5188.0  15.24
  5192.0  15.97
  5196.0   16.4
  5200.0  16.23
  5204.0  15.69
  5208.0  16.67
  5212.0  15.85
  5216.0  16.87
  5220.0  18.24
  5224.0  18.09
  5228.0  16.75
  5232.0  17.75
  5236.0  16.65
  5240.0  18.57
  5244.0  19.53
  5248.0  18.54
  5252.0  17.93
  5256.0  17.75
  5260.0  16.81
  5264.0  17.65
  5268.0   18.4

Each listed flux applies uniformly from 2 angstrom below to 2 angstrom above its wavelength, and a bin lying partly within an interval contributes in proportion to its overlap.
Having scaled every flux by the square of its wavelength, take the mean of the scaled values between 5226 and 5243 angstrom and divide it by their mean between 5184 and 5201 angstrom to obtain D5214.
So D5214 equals 1.13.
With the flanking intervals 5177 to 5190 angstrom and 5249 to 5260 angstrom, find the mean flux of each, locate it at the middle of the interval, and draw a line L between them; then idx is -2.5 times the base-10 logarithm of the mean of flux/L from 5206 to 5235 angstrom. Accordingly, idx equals -0.09 mag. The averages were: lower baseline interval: 13.8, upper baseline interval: 17.7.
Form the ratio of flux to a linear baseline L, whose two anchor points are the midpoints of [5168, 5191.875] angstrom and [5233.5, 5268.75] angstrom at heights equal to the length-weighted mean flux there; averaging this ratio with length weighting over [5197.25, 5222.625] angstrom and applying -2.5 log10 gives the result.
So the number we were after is -0.093 mag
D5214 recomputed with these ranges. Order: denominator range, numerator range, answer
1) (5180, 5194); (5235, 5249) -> 1.28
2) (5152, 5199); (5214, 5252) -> 1.28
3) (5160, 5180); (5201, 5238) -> 1.33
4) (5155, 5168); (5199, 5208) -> 1.09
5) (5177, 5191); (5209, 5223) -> 1.24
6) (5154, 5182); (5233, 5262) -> 1.37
